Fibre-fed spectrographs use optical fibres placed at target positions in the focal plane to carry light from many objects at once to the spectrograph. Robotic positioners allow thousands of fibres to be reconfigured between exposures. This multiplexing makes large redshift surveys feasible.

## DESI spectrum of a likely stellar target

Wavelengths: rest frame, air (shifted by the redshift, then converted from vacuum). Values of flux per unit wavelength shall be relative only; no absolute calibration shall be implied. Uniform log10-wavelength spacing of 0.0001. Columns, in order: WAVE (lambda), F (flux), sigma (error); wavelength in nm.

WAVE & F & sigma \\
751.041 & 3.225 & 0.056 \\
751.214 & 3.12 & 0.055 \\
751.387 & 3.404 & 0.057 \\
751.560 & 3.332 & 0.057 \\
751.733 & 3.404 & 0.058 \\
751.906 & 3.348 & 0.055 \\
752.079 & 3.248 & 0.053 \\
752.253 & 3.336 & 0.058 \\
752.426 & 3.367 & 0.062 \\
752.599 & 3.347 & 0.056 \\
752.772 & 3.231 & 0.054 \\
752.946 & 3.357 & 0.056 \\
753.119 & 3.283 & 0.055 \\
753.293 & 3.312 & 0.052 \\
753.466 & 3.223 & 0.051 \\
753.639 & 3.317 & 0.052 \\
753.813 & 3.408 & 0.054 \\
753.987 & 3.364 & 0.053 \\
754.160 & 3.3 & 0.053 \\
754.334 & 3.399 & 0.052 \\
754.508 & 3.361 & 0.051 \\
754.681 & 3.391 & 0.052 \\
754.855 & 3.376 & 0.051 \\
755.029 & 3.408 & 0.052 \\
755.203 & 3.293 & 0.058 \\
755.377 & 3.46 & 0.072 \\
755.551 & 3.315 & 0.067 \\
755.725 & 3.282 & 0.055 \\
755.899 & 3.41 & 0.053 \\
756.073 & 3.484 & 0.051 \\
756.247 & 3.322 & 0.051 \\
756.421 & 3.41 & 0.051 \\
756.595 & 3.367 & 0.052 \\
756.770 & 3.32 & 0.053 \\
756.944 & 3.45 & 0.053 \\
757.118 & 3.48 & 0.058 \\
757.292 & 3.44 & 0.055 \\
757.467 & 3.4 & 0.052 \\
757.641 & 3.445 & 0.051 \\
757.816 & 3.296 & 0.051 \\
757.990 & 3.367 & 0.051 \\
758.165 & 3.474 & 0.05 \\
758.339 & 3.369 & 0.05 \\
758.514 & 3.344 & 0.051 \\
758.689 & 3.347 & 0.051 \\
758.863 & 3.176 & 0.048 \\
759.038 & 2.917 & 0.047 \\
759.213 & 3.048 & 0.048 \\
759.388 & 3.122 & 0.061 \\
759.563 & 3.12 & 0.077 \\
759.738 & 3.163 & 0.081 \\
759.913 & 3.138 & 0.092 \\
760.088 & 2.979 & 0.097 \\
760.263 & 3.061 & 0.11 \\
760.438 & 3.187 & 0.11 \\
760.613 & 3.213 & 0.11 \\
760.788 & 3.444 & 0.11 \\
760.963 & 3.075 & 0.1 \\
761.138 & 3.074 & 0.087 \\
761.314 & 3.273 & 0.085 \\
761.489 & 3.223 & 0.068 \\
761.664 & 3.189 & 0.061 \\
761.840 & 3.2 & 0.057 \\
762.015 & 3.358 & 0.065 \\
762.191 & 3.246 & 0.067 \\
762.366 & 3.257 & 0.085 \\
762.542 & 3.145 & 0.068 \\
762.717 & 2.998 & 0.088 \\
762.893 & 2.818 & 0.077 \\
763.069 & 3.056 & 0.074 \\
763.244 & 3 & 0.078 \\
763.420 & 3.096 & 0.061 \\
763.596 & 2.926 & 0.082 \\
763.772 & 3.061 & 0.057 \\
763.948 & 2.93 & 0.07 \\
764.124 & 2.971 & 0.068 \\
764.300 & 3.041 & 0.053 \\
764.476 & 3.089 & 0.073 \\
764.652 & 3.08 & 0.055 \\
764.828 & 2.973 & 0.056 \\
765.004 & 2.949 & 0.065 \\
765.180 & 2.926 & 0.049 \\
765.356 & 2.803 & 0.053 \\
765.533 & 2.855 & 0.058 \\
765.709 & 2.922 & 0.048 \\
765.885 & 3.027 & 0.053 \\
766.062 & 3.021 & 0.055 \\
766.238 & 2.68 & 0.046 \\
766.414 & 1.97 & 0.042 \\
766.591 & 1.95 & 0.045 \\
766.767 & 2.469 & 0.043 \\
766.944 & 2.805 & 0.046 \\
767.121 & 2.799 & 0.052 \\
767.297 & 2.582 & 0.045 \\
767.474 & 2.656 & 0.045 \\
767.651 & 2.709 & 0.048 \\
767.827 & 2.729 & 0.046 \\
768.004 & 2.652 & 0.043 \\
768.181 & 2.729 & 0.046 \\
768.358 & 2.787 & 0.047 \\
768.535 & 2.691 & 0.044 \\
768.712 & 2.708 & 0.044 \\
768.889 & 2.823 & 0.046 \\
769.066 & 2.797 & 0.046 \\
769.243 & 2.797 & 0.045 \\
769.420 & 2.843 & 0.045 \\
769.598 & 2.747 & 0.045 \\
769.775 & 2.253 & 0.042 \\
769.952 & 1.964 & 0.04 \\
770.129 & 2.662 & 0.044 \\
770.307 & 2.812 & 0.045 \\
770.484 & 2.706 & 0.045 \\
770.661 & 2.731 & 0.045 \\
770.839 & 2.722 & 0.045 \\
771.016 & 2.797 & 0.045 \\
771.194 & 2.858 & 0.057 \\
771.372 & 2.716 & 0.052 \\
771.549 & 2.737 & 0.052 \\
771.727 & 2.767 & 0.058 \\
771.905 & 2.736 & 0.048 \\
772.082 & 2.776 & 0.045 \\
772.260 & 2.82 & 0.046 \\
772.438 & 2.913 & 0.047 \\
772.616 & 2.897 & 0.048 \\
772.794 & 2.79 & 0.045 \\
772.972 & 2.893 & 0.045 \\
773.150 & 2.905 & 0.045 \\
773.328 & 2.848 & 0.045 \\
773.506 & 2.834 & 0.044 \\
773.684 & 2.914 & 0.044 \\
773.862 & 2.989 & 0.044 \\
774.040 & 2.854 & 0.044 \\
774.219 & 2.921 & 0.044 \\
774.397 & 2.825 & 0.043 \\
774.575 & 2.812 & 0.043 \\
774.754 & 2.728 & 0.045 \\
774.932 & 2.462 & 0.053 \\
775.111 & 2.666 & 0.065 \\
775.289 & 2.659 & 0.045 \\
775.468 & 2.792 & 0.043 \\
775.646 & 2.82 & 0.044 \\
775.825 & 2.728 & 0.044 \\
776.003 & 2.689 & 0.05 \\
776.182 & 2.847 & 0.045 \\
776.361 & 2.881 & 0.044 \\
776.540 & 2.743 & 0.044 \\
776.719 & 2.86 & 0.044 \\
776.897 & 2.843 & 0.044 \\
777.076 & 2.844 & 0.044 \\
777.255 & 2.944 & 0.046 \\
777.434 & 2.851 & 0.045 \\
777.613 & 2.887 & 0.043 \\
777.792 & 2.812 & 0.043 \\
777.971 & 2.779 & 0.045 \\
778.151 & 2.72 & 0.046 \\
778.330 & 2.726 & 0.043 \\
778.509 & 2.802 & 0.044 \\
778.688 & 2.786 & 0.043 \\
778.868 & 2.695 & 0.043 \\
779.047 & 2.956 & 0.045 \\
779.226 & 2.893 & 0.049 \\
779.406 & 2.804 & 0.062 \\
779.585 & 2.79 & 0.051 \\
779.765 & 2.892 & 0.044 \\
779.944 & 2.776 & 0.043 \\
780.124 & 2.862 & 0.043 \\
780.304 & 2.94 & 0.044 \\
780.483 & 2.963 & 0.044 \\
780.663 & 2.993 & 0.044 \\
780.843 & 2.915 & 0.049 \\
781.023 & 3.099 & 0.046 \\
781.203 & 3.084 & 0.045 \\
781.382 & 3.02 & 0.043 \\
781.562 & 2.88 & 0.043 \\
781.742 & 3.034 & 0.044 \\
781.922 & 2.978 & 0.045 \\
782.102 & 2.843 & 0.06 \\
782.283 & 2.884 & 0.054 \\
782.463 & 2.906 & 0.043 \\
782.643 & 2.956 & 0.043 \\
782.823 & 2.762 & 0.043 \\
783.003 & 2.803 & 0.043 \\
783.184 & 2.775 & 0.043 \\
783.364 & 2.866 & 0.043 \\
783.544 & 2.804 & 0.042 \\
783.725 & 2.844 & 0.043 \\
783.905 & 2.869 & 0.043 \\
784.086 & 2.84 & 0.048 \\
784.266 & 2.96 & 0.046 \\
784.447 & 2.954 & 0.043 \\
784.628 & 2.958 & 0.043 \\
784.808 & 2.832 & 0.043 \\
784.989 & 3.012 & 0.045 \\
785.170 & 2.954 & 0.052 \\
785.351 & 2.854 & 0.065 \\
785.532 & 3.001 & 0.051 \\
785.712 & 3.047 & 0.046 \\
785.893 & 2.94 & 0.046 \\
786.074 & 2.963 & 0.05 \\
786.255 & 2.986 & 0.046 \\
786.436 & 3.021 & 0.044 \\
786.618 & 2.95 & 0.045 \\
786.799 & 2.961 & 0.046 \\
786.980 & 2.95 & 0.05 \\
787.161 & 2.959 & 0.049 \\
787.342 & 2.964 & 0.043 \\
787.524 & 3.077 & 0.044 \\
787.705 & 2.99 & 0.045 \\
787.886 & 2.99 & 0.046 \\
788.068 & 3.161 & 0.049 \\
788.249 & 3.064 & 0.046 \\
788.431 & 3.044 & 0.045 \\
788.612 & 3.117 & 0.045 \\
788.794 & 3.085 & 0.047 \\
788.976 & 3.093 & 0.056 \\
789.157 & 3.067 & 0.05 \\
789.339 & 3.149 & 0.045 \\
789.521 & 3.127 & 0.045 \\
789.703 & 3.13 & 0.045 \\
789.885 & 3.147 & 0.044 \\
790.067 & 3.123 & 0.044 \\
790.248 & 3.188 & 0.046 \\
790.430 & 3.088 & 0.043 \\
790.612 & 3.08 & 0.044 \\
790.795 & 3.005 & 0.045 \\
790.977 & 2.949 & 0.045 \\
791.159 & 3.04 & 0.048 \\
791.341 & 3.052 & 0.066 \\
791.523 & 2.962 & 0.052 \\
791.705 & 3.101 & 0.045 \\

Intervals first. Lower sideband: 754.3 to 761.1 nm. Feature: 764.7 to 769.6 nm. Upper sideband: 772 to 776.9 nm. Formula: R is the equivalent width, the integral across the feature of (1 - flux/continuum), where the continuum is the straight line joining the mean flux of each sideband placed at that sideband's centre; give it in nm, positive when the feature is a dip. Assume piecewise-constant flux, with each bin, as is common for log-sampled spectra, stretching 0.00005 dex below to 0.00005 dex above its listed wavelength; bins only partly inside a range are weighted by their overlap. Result 0.47 nm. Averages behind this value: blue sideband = 3.3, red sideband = 2.81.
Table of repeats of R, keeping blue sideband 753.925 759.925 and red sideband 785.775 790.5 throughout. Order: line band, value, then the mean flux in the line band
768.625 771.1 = 0.42 nm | 2.67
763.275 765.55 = 0.19 nm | 2.98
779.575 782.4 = 0.16 nm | 2.94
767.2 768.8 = 0.26 nm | 2.69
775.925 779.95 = 0.41 nm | 2.82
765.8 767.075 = 0.27 nm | 2.57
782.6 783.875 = 0.11 nm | 2.83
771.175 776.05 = 0.58 nm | 2.8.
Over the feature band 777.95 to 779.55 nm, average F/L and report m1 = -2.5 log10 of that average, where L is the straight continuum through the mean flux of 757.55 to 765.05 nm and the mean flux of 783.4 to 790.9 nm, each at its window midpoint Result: 0.10 mag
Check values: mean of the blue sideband 3.15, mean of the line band 2.8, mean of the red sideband 3.01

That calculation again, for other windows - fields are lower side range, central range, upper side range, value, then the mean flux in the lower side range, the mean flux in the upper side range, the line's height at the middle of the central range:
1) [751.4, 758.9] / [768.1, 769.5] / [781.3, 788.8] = 0.15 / 3.36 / 2.95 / 3.17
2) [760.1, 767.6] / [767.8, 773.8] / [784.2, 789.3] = 0.09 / 2.96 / 3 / 2.97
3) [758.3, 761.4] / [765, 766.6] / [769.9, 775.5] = 0.09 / 3.17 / 2.77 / 2.98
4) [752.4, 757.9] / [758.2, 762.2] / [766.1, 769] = -0.05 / 3.36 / 2.62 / 3.06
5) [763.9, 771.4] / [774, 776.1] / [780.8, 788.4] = 0.03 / 2.74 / 2.95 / 2.83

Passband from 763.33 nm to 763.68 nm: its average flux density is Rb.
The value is 3.01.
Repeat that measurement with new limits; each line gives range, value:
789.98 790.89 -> 3.1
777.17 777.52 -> 2.9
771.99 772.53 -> 2.84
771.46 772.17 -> 2.76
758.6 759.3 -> 3.12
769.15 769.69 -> 2.79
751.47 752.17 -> 3.33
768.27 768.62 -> 2.74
